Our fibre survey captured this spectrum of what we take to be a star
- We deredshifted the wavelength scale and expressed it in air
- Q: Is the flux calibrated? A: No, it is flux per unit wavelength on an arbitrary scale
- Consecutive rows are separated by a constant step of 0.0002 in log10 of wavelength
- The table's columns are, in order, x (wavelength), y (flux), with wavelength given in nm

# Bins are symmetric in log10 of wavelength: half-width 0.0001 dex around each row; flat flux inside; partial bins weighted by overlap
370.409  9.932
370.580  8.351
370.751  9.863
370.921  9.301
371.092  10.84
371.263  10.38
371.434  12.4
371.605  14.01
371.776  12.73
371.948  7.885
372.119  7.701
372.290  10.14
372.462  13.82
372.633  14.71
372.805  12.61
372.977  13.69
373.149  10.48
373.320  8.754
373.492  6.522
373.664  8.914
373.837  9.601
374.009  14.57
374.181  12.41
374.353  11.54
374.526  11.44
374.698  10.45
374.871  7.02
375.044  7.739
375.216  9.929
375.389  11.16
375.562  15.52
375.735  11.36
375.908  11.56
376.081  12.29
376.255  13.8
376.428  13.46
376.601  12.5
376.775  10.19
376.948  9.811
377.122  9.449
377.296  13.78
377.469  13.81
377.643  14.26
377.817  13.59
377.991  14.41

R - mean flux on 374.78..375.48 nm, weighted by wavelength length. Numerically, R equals 9.01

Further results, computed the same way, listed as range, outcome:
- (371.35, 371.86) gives 13.1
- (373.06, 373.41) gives 9.63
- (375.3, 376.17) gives 12.4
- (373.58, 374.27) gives 11.4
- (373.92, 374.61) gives 12.5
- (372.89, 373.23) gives 12.1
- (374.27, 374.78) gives 11.1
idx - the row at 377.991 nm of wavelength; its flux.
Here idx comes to 14.41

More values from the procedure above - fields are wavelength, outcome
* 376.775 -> 10.19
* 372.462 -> 13.82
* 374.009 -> 14.57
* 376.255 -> 13.8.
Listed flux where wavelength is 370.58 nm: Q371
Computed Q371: 8.351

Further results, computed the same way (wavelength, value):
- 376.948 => 9.811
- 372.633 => 14.71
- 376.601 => 12.5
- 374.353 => 11.54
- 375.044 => 7.739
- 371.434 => 12.4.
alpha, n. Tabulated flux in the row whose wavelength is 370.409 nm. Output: 9.932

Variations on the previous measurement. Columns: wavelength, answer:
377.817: 13.59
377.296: 13.78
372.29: 10.14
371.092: 10.84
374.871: 7.02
